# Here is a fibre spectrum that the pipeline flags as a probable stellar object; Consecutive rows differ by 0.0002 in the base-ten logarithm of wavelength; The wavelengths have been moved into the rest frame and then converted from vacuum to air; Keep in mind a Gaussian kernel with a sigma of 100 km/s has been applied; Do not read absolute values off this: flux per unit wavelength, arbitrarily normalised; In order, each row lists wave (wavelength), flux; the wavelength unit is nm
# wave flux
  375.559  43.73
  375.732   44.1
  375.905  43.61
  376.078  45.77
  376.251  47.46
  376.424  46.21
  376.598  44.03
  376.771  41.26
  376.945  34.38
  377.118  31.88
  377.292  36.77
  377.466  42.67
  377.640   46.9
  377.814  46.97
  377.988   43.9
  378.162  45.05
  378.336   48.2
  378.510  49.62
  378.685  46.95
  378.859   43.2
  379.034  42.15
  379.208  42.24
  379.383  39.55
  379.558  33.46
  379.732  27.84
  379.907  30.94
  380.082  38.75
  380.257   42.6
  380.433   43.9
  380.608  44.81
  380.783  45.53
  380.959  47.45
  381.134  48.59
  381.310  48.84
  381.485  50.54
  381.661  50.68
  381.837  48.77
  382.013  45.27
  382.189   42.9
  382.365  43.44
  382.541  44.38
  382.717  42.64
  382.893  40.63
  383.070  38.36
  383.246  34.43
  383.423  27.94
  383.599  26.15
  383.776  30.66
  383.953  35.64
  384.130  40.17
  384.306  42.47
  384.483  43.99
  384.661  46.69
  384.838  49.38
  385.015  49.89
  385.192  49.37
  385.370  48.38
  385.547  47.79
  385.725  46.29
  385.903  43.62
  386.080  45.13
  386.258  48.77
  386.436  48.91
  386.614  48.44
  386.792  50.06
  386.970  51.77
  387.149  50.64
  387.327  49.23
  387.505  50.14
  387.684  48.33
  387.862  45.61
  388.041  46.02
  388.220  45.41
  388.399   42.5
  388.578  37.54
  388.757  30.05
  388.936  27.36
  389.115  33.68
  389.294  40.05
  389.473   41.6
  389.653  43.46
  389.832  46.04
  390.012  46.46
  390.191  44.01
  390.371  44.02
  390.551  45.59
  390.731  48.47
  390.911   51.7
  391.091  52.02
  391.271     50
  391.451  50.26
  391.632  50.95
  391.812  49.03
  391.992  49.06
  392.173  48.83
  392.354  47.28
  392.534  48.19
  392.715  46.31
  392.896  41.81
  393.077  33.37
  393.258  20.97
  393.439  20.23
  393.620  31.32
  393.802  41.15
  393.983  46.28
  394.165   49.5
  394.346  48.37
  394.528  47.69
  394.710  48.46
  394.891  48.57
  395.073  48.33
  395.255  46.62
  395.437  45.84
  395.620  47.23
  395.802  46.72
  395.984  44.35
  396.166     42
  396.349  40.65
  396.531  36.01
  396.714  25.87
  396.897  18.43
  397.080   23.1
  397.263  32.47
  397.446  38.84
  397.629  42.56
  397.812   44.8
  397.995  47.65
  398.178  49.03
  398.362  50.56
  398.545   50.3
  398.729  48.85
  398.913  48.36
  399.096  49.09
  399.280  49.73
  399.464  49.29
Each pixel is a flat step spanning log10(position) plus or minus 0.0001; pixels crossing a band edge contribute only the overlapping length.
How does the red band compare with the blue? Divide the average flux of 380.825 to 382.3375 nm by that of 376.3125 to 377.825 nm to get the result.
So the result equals 1.16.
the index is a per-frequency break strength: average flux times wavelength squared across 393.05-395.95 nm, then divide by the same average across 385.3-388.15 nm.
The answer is 0.91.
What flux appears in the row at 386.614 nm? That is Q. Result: 48.44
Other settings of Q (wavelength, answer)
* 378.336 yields 48.2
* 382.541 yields 44.38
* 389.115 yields 33.68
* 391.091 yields 52.02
